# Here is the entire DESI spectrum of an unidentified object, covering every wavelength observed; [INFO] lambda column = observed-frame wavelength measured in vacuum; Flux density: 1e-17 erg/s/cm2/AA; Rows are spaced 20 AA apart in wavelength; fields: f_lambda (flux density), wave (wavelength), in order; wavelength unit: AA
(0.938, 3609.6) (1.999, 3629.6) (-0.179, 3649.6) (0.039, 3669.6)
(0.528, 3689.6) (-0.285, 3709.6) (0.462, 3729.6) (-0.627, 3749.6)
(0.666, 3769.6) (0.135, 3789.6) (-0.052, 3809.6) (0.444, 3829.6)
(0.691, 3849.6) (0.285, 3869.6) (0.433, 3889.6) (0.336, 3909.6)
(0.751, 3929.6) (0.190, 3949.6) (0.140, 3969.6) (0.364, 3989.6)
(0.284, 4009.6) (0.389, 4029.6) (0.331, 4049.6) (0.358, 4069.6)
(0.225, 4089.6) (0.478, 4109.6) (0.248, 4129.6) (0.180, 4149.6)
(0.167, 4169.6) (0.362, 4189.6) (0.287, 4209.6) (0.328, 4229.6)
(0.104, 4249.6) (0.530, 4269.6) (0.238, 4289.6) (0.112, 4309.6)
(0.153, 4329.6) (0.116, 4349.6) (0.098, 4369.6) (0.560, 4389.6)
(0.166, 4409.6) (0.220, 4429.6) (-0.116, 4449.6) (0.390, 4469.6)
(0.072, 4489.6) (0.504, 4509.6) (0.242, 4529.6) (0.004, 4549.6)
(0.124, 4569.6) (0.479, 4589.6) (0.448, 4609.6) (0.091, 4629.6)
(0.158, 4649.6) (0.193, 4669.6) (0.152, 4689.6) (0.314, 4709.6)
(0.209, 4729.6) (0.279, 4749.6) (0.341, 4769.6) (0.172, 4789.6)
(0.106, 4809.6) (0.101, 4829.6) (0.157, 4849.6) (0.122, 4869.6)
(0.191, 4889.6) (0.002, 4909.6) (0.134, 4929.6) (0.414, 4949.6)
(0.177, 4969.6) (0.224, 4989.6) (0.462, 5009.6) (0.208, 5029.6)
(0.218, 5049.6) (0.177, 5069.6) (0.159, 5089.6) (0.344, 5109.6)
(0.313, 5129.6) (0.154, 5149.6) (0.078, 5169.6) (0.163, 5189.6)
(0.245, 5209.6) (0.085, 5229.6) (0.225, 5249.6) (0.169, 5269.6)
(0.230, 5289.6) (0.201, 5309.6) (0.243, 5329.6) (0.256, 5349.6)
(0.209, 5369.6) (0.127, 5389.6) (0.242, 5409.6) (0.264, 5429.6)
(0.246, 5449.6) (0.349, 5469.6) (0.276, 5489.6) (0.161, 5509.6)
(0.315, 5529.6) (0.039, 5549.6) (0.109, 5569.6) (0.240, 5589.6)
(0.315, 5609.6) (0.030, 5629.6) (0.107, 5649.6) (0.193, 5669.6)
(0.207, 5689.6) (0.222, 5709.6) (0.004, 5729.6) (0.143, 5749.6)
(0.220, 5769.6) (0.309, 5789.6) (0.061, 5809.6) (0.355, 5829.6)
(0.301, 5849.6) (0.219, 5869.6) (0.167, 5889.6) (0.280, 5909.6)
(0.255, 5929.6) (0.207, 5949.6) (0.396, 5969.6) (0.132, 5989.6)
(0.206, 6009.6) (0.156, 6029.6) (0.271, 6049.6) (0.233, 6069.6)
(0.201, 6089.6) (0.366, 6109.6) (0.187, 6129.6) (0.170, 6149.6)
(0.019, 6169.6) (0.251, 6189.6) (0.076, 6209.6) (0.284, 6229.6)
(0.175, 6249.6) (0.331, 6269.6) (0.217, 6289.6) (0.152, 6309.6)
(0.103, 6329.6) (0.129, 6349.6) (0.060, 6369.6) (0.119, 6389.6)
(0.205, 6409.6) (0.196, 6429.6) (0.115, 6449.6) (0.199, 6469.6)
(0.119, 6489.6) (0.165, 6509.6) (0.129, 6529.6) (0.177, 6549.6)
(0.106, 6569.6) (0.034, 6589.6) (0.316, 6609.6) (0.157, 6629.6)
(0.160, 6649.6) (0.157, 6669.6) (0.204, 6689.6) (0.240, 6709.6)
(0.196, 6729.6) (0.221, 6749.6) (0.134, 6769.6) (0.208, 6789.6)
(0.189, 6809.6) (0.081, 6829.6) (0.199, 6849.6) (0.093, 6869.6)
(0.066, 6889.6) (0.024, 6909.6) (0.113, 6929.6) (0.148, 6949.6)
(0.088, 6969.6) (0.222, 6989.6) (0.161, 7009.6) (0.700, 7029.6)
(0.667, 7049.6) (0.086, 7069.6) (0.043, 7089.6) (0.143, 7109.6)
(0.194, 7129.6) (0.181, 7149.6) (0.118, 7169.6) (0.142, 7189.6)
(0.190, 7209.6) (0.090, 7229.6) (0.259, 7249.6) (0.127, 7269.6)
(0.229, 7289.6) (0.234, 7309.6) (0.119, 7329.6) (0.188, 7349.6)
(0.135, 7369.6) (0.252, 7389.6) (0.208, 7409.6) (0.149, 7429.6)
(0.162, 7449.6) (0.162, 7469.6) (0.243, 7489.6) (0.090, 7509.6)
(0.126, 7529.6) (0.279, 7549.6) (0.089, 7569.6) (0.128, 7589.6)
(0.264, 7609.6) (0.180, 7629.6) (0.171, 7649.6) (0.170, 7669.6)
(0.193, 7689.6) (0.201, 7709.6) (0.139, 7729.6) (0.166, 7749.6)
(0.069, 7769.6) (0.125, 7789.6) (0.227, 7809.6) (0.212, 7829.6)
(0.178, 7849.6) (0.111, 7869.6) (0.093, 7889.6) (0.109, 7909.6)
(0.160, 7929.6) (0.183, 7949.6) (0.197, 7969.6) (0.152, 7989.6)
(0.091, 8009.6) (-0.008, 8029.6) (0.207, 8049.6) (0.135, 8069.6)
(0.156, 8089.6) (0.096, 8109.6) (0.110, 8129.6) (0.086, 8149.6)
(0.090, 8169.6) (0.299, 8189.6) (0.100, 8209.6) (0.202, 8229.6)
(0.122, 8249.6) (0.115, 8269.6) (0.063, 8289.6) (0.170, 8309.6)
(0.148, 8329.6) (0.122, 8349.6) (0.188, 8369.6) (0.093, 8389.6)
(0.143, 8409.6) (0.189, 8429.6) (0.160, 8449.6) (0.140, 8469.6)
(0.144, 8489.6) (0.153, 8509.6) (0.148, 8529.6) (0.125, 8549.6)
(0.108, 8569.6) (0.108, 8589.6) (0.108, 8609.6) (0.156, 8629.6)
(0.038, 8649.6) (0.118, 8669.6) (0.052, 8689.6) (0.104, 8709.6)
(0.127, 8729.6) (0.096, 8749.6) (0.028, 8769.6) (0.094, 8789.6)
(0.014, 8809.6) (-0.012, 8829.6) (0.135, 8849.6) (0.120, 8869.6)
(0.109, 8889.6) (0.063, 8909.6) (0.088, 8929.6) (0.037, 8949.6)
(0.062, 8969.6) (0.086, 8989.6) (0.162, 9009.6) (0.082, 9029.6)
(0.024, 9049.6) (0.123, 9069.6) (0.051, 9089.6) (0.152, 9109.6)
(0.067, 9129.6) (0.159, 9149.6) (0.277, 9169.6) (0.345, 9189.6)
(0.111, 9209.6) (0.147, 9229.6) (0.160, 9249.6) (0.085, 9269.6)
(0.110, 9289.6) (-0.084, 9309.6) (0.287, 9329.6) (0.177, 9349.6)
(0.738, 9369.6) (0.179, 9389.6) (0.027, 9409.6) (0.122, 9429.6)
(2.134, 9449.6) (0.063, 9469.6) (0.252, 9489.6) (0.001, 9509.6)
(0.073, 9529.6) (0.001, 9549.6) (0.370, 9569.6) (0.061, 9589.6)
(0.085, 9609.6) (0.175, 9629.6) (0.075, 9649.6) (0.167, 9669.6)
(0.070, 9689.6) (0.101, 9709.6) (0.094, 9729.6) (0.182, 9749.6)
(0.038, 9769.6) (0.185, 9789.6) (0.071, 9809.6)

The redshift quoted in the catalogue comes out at 0.888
